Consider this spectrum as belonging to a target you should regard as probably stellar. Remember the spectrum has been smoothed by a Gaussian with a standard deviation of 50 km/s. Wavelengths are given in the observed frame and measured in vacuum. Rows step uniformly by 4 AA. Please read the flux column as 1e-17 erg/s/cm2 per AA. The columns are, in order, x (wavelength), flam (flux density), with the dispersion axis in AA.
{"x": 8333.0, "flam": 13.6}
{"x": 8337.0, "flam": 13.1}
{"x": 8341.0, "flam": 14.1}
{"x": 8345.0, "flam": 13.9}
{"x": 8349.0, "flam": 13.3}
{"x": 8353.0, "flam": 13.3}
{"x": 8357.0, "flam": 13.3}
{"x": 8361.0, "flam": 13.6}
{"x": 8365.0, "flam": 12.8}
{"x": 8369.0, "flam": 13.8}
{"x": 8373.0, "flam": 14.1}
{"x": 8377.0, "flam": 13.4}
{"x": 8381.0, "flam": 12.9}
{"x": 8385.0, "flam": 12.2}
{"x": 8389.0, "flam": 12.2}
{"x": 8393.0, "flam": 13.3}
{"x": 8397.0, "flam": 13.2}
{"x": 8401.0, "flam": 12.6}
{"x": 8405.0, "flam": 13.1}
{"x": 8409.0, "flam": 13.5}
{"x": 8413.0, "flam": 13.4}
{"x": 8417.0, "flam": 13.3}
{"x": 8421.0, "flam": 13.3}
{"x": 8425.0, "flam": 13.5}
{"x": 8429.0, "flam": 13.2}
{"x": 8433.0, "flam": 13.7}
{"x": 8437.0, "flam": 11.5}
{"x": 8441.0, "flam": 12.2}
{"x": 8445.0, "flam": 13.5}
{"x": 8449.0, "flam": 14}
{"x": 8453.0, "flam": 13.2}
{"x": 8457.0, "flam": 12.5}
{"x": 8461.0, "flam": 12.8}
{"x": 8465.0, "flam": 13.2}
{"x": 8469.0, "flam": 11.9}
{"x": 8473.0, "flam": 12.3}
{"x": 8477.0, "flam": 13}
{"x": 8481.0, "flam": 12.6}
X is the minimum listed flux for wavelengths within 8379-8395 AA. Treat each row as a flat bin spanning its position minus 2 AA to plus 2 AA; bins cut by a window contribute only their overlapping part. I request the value 12.2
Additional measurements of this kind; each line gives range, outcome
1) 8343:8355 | 13.3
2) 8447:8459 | 12.5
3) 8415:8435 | 13.2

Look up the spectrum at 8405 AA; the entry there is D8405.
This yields 13.1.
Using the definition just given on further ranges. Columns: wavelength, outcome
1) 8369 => 13.8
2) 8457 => 12.5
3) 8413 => 13.4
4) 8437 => 11.5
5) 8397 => 13.2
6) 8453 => 13.2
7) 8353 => 13.3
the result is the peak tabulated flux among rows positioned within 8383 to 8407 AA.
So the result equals 13.3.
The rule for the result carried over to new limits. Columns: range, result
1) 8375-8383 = 13.4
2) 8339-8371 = 14.1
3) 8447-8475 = 14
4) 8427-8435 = 13.7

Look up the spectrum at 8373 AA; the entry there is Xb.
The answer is 14.1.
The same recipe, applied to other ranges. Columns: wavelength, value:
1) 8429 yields 13.2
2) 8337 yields 13.1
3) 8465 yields 13.2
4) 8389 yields 12.2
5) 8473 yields 12.3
